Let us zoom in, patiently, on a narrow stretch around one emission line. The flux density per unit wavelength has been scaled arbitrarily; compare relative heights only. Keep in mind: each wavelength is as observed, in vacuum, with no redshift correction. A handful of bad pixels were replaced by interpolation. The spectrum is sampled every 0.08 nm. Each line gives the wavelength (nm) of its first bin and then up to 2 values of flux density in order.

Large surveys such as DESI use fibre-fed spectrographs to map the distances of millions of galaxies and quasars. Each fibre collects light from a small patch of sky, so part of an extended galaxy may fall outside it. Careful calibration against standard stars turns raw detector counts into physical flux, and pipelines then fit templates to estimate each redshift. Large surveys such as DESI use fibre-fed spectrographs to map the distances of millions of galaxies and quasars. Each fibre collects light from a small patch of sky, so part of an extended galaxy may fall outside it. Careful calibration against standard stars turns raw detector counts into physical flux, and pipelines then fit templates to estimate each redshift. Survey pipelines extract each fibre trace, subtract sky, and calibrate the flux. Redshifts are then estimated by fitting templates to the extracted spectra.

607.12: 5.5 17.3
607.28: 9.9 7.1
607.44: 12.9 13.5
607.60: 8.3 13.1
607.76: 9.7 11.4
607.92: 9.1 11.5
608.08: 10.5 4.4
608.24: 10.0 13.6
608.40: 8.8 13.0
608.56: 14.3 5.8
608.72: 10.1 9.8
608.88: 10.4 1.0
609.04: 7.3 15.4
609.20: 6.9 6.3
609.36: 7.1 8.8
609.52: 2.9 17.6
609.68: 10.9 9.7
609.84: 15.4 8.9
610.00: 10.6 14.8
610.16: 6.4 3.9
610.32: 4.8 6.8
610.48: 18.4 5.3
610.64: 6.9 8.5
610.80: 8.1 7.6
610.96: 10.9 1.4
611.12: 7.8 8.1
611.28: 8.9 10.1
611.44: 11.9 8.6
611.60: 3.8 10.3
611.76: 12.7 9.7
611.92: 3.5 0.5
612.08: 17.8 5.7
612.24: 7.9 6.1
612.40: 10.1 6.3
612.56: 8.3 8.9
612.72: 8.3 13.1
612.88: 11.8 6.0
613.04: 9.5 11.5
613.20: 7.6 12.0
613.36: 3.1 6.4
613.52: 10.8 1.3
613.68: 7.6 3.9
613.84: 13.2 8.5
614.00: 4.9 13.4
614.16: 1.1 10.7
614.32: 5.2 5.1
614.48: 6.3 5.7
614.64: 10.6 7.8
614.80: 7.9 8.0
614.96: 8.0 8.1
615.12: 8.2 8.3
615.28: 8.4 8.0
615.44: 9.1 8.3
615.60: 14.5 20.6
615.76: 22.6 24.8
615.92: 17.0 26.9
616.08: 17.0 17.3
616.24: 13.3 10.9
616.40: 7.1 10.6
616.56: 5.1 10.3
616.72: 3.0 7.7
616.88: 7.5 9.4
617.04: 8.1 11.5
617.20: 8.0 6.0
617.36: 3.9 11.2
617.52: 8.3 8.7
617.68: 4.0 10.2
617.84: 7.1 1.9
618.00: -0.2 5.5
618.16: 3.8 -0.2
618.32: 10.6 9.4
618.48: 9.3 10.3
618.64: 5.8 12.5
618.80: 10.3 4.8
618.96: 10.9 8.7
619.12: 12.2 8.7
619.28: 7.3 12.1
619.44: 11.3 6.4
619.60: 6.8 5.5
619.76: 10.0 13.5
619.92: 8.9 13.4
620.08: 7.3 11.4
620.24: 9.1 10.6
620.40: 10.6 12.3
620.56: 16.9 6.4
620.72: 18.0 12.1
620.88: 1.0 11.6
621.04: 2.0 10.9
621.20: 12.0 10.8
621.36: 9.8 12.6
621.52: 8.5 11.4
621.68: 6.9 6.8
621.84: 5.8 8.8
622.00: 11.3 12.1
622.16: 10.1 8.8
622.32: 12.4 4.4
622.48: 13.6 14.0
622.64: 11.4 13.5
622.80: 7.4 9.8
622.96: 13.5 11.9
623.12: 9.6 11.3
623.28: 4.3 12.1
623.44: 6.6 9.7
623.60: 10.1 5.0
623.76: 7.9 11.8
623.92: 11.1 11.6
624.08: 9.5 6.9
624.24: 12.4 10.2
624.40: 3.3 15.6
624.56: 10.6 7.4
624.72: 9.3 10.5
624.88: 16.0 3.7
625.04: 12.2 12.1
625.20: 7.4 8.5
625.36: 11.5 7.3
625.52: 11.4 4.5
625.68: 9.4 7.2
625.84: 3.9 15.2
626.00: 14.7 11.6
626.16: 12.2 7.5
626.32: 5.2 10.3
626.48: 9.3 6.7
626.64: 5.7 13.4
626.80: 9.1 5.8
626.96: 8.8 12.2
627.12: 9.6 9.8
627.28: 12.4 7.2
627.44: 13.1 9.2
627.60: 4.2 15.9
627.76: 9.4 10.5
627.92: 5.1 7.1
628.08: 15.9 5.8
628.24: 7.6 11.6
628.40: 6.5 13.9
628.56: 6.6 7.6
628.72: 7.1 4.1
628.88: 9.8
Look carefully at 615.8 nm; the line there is H-beta 4861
